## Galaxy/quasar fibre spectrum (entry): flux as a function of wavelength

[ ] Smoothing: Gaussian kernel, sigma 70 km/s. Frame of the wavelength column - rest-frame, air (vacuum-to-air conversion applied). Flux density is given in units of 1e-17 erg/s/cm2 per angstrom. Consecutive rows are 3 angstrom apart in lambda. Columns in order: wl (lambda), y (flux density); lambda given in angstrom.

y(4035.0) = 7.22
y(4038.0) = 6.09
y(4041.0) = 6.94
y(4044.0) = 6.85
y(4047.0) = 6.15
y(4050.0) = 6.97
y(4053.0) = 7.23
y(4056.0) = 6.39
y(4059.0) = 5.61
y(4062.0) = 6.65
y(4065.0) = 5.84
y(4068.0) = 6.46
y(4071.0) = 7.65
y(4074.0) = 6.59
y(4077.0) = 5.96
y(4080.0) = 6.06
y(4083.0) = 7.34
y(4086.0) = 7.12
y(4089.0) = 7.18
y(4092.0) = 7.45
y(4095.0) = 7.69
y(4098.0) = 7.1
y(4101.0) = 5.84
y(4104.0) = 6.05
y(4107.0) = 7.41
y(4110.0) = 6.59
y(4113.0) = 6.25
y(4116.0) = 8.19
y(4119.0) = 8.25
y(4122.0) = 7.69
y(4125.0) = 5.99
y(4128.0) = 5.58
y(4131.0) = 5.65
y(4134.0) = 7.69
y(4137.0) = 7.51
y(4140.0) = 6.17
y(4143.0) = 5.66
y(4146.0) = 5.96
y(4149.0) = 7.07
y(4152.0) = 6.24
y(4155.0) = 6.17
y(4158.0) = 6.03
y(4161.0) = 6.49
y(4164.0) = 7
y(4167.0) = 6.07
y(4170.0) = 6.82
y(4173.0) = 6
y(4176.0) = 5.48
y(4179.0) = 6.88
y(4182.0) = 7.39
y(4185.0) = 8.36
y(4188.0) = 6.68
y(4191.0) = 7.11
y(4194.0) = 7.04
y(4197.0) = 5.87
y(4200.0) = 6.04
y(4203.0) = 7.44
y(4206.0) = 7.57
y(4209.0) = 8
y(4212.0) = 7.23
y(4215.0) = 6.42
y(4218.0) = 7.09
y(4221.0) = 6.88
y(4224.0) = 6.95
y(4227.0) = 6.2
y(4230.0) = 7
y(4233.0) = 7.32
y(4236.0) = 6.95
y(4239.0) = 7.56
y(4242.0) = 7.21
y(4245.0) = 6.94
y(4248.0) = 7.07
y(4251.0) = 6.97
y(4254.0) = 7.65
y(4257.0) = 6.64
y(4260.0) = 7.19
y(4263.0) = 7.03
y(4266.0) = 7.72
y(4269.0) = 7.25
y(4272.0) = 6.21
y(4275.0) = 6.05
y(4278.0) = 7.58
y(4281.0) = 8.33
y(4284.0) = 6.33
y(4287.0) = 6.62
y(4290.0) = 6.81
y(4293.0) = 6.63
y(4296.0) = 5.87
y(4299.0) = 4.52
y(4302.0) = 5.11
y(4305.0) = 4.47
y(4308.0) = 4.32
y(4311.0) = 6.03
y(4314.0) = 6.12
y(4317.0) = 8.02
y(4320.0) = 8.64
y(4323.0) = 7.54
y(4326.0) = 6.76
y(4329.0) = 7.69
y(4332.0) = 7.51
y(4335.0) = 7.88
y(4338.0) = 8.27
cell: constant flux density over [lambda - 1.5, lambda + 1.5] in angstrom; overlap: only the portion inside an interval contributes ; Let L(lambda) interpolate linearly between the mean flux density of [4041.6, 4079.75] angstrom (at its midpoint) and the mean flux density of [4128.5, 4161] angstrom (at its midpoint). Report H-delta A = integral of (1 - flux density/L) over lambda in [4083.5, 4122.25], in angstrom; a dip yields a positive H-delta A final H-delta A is -4.0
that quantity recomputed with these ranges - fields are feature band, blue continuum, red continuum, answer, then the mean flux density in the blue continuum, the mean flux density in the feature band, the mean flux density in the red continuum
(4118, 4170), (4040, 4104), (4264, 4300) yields 1.3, 6.7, 6.53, 6.69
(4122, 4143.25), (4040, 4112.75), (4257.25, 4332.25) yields 0.7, 6.7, 6.46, 6.64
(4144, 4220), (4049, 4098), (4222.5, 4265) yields 2.4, 6.77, 6.73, 7.06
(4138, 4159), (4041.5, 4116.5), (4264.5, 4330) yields 1.4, 6.73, 6.22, 6.57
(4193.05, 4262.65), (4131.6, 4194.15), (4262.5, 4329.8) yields -4.3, 6.64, 7.01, 6.58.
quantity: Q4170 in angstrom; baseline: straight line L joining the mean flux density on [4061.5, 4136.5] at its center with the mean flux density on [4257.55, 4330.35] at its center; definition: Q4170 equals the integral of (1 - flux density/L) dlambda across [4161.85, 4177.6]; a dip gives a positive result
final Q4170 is 1.1 angstrom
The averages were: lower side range 6.82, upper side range 6.62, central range 6.29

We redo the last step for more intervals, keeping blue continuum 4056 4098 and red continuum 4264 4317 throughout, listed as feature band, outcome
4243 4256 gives -1.6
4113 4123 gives -1.7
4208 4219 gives -1.2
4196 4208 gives -0.6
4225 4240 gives -1.3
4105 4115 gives -0.2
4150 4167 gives 0.5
